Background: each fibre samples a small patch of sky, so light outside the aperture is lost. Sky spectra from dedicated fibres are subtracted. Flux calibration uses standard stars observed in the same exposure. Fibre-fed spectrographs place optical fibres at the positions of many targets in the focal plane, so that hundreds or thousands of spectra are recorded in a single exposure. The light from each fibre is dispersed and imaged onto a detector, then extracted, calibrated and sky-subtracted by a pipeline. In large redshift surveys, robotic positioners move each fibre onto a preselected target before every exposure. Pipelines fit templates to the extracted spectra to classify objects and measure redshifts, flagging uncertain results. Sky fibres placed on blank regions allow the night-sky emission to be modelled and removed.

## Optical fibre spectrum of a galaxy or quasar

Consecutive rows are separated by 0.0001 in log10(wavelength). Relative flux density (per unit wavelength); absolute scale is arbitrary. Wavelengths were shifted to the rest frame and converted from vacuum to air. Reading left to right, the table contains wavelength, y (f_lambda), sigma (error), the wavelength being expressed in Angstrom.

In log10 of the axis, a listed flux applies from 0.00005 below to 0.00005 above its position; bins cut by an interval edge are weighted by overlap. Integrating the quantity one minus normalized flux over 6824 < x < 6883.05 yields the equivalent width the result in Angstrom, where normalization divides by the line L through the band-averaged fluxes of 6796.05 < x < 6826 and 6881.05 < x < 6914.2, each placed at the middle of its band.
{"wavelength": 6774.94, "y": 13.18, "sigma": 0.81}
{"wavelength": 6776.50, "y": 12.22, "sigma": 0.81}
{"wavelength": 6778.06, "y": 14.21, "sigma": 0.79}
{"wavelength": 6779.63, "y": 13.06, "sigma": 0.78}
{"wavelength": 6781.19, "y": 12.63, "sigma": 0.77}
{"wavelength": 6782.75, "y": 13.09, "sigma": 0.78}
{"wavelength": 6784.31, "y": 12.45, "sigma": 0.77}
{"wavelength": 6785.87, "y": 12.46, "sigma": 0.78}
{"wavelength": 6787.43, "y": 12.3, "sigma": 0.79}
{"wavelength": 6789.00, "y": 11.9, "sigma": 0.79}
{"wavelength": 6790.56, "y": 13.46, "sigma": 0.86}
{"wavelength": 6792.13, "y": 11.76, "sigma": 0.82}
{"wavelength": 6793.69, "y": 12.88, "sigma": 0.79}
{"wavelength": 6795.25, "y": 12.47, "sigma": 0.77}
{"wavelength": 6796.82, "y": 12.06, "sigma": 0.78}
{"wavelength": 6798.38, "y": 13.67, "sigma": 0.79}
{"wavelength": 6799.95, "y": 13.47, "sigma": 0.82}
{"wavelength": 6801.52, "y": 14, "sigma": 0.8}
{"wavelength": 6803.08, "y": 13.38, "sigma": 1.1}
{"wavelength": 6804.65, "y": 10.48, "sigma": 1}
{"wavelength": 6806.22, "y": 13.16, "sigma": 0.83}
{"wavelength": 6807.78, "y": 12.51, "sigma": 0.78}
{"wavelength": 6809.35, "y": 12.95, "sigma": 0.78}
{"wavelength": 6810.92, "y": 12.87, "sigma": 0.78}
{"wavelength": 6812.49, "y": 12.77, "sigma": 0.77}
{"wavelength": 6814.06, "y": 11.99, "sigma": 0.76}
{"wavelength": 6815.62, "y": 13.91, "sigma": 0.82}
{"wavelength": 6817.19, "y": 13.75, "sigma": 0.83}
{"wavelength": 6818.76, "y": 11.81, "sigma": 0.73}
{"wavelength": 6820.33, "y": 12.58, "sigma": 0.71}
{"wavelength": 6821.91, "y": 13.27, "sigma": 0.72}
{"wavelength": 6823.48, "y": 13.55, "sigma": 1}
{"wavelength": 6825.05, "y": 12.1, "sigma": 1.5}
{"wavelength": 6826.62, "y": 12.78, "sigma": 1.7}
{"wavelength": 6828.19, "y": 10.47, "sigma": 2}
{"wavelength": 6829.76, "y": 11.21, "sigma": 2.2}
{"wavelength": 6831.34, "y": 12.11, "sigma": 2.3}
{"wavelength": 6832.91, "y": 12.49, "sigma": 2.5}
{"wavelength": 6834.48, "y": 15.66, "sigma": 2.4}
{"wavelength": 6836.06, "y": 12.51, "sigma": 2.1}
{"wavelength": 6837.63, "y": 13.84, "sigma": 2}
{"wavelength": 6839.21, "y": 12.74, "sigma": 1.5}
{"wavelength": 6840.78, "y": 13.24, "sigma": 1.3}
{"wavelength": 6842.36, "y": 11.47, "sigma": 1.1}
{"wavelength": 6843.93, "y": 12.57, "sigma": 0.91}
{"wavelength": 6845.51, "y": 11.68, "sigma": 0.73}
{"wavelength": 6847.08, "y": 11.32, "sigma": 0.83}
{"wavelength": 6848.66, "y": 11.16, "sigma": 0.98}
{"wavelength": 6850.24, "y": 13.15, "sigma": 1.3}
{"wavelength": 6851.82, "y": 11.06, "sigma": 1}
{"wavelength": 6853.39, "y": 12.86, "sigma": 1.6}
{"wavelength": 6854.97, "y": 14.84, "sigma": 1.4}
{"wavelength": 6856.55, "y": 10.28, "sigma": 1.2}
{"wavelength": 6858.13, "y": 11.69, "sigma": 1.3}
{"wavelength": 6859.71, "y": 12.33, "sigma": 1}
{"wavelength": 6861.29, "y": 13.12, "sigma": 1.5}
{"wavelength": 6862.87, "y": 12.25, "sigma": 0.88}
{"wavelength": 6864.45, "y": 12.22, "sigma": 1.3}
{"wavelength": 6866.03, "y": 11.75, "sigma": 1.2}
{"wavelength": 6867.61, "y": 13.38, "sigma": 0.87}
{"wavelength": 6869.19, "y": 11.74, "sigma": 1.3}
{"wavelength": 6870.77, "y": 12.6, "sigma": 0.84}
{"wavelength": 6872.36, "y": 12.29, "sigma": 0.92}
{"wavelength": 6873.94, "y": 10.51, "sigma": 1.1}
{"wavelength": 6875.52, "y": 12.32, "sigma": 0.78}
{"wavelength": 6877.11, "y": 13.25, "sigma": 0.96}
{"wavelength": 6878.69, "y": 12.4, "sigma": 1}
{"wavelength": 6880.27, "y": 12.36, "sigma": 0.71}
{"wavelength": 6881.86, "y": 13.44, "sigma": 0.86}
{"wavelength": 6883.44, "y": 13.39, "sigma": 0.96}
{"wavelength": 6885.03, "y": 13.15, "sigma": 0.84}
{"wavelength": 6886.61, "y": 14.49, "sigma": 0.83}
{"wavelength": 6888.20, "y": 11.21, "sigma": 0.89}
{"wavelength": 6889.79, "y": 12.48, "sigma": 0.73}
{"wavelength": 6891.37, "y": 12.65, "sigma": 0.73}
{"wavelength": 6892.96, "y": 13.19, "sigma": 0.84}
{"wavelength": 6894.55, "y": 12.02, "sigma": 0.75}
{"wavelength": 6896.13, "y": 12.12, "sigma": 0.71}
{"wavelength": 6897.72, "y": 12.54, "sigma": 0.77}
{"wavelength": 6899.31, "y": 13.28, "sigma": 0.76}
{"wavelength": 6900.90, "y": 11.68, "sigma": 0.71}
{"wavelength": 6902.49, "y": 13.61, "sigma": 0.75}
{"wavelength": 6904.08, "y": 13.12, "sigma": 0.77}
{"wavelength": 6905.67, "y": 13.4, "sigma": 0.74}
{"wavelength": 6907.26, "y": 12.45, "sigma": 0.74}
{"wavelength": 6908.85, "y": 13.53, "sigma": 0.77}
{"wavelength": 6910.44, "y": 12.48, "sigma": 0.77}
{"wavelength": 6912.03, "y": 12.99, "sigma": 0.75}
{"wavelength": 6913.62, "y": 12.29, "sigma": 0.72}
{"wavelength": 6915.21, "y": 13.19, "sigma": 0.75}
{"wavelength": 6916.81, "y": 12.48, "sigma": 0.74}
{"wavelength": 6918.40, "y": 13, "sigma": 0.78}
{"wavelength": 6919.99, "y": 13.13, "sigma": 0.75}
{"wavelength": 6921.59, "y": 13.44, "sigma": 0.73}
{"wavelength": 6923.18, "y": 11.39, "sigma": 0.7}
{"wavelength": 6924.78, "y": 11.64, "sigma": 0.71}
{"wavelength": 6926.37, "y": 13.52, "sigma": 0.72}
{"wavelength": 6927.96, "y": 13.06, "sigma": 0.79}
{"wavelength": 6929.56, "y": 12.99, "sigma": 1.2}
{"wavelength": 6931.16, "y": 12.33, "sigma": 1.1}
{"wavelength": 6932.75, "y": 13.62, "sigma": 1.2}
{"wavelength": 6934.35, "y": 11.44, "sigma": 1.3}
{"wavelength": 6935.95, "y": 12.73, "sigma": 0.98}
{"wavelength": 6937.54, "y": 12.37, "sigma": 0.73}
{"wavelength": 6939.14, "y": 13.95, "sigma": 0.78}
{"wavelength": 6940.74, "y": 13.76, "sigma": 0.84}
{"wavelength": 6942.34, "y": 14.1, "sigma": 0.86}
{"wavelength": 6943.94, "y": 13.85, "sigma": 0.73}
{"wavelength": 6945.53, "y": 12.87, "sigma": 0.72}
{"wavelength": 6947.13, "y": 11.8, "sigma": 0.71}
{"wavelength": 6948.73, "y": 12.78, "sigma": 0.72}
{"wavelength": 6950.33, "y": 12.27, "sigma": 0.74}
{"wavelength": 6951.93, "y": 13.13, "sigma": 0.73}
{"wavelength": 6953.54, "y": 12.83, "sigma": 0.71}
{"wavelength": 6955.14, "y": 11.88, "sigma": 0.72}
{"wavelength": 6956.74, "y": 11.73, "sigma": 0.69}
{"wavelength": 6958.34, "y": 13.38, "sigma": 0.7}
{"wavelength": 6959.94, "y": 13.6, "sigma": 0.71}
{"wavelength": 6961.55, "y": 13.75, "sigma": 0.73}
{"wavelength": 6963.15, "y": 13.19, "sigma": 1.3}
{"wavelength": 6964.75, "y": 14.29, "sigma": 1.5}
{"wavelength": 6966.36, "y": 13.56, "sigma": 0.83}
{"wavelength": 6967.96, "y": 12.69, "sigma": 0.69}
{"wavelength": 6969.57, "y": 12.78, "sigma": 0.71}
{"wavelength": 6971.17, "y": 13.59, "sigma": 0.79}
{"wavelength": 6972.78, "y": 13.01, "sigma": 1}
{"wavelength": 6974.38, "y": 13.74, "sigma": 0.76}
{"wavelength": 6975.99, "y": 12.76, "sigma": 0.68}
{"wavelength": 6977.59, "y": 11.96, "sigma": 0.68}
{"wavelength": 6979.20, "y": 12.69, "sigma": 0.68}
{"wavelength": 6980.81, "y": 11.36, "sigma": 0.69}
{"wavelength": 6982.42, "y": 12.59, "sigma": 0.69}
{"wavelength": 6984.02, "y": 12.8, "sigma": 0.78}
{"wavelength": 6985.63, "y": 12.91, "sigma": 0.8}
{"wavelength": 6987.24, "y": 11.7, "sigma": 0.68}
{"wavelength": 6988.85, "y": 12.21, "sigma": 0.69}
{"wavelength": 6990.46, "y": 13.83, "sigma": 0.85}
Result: 2.2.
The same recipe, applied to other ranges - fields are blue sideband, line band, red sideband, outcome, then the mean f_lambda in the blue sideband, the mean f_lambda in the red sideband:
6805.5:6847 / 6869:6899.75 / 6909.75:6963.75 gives 0.4 Angstrom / 12.7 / 12.9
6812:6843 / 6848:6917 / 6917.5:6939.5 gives 0.9 Angstrom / 12.7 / 12.7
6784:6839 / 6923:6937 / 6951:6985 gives 0.3 Angstrom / 12.7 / 12.9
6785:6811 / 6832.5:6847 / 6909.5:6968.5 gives -0.1 Angstrom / 12.7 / 12.9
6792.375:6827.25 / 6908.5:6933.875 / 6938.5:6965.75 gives 0.5 Angstrom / 12.8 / 13.1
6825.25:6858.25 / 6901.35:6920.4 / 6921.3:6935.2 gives -0.6 Angstrom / 12.3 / 12.6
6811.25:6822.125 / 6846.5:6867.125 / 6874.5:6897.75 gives 1.0 Angstrom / 12.8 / 12.7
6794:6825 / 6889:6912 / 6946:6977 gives 0.3 Angstrom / 12.9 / 13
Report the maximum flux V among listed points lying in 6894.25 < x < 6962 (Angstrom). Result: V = 14.1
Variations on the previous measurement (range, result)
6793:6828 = 14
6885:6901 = 14.49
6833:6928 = 15.66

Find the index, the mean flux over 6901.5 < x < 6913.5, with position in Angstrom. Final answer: 13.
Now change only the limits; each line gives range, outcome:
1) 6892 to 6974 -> 12.9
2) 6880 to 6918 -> 12.8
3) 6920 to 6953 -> 12.9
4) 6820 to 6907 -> 12.5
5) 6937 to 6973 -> 13.1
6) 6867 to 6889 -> 12.6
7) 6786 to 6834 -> 12.6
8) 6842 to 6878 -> 12.2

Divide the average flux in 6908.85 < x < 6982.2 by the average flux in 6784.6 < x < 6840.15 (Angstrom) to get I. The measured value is 1.01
